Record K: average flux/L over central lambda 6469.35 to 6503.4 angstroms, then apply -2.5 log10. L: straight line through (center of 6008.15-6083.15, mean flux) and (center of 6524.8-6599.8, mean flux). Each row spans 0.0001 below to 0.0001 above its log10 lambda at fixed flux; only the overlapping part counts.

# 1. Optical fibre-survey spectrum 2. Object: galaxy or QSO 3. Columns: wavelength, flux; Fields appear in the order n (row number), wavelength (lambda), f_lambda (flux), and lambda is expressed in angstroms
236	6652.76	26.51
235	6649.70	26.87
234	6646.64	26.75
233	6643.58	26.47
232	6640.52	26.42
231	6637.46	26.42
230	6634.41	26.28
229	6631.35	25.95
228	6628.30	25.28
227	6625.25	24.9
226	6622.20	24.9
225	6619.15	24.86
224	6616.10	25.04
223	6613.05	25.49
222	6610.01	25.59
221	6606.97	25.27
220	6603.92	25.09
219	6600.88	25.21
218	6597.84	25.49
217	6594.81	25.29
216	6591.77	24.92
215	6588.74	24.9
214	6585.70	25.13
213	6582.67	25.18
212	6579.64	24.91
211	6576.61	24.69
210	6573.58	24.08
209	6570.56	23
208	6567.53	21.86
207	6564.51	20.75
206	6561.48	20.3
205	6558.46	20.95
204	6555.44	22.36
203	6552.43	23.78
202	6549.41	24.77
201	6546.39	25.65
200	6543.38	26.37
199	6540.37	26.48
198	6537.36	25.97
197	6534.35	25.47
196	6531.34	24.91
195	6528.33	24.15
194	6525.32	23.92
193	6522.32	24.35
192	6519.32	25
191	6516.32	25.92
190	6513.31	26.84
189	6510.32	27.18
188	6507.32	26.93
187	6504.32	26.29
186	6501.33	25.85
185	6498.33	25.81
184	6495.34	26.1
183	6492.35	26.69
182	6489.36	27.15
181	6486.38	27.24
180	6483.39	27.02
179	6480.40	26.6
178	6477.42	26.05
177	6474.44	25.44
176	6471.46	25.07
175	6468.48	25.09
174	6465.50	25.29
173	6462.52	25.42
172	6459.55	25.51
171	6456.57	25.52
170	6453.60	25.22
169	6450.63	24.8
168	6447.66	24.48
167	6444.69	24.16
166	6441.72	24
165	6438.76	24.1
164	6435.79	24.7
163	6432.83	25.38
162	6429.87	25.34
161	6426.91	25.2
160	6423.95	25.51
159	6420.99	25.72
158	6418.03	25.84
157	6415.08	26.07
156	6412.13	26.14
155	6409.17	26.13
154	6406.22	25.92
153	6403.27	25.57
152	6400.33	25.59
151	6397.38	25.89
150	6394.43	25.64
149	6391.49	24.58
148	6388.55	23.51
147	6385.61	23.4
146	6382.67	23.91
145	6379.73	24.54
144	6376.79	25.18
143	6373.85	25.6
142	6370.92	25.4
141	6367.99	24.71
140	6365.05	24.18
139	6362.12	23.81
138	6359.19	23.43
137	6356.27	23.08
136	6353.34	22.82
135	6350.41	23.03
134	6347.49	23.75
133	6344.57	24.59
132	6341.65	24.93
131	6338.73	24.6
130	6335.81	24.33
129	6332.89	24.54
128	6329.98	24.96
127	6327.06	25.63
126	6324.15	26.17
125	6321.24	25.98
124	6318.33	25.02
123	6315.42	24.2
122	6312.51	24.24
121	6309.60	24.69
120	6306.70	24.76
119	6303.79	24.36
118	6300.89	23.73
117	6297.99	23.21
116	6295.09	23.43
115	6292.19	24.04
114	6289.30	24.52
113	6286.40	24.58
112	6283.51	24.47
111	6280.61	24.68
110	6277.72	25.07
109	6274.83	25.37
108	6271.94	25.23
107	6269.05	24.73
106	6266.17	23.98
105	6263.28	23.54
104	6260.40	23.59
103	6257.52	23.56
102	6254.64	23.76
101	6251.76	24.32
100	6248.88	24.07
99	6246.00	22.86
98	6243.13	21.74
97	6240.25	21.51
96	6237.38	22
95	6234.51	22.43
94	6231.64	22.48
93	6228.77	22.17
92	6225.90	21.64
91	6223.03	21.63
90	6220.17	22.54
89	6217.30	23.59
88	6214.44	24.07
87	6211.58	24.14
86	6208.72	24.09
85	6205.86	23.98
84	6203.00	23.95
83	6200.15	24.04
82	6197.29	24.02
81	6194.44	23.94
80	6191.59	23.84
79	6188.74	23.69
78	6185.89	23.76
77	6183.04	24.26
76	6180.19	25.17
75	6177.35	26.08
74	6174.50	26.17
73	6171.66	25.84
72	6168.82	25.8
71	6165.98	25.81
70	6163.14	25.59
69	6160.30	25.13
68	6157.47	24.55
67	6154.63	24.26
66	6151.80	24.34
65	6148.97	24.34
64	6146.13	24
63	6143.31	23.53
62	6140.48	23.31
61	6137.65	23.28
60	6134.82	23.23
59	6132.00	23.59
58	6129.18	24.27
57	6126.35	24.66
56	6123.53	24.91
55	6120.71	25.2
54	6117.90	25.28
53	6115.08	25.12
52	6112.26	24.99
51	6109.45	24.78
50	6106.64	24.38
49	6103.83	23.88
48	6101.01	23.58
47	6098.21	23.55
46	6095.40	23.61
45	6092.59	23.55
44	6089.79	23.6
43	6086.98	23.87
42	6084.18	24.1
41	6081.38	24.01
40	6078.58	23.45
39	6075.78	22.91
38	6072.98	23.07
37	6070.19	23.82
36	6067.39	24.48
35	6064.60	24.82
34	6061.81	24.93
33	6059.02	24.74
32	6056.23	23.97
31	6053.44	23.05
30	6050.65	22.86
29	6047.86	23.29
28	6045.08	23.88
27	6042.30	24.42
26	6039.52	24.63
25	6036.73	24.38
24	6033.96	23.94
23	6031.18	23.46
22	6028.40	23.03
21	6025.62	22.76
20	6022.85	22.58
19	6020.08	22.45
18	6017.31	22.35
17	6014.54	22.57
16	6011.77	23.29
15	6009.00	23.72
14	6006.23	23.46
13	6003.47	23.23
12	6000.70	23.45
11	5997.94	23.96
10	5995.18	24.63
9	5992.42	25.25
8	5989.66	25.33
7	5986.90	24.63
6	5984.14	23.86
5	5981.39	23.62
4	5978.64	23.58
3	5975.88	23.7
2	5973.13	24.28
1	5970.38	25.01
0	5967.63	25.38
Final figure -0.09 mag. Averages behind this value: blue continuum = 23.6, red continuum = 24.2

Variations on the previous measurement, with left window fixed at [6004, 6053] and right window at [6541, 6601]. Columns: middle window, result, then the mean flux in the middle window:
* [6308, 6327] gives -0.06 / 25.1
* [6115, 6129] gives -0.07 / 25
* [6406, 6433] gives -0.08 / 25.7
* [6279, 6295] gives -0.03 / 24.4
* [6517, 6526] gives -0.03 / 24.6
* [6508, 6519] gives -0.11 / 26.5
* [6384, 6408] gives -0.06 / 25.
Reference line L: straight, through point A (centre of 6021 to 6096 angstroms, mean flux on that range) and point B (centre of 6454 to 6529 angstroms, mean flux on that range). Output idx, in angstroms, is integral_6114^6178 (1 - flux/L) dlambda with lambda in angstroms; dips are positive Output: -1.4 angstroms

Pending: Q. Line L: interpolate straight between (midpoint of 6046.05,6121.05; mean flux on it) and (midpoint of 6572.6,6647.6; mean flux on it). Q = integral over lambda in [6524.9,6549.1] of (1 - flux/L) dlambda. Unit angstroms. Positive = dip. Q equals -0.20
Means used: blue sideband 24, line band 25.4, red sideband 25.4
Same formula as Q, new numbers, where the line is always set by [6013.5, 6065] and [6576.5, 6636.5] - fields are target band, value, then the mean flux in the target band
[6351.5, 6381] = 0.3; 24.3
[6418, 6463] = -0.5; 25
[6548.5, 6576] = 2.9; 22.5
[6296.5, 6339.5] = -0.5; 24.7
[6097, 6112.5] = -0.2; 24.2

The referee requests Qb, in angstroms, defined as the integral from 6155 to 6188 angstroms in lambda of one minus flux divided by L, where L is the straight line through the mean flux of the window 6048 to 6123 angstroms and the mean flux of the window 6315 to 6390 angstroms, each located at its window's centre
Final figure -1.4 angstroms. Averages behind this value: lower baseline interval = 24.1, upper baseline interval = 24.4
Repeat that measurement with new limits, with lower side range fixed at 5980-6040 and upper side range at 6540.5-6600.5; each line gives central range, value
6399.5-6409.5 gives -0.79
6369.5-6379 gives -0.58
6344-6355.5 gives 0.20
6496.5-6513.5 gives -1.77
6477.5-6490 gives -1.53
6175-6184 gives -0.59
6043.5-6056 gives 0.17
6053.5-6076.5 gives -0.37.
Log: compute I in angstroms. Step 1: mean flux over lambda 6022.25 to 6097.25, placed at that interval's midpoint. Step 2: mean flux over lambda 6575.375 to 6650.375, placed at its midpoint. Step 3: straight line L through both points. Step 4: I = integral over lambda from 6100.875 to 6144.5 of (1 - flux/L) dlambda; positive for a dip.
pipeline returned -0.58 angstroms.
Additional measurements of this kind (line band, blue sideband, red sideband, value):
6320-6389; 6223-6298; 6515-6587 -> -2.0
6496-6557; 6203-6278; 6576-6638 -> -1.4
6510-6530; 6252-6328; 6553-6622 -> -0.8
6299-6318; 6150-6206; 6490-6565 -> 0.4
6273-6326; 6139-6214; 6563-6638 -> 0.0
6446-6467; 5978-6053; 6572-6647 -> -0.2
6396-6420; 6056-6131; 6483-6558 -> -0.6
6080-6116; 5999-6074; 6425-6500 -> -0.3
